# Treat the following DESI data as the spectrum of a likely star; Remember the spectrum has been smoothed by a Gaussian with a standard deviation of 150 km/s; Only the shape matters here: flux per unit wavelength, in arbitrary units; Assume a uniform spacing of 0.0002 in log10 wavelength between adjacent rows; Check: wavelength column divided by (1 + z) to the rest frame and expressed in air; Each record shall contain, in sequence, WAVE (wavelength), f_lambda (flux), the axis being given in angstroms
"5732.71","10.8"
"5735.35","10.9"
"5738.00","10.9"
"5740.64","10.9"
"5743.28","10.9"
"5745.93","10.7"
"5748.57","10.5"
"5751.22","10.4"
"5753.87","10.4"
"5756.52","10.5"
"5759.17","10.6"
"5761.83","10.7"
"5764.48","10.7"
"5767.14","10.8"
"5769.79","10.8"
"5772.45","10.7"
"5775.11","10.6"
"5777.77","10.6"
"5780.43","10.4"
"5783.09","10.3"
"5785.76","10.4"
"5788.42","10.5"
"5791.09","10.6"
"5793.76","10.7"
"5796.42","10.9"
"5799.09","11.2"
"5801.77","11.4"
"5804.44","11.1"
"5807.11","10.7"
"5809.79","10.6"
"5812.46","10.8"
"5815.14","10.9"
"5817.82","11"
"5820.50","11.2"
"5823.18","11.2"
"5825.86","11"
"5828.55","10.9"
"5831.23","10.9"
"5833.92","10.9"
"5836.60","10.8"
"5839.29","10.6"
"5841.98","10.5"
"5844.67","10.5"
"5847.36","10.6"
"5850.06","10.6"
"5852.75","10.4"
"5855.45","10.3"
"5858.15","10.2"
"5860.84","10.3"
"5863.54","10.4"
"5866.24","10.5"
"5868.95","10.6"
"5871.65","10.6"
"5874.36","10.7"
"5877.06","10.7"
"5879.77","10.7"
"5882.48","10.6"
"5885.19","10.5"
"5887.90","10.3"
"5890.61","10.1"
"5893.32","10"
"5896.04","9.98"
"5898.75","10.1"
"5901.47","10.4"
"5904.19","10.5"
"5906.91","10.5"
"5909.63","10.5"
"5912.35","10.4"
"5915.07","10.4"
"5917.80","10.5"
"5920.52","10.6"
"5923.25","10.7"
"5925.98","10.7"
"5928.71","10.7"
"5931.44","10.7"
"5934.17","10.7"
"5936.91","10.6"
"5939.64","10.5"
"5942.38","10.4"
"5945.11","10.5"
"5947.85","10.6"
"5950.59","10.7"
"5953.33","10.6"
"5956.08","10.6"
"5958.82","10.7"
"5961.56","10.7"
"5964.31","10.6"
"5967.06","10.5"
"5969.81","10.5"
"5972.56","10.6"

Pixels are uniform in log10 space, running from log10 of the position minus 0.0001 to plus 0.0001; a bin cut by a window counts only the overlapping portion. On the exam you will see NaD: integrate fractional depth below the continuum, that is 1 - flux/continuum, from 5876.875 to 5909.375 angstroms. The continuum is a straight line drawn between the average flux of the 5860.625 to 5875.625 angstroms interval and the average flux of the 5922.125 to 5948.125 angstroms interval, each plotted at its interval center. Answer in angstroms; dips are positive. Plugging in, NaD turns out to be 0.6 angstroms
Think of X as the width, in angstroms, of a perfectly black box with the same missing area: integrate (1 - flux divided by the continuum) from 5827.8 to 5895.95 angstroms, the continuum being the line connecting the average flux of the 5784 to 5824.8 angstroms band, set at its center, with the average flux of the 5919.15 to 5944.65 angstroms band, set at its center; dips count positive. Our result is 1.6 angstroms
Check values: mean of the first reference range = 10.9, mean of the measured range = 10.5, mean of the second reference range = 10.6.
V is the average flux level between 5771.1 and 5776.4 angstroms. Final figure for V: 10.6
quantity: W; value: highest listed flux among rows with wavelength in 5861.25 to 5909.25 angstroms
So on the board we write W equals 10.7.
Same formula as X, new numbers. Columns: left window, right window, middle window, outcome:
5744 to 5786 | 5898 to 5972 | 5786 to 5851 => -1.6 angstroms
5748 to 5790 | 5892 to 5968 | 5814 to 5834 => -0.9 angstroms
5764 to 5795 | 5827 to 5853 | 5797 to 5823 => -0.9 angstroms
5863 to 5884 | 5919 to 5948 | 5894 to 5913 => 0.5 angstroms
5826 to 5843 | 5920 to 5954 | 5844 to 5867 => 0.7 angstroms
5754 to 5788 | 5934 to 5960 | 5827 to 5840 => -0.3 angstroms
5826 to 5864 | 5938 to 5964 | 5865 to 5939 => 0.7 angstroms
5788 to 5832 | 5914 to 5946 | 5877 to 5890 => 0.2 angstroms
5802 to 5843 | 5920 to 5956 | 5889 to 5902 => 0.7 angstroms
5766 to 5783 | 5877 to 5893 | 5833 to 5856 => -0.2 angstroms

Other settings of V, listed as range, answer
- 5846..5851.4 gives 10.6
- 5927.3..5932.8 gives 10.7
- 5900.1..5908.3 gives 10.5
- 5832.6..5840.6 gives 10.8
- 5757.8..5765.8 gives 10.7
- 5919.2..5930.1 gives 10.7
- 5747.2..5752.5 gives 10.5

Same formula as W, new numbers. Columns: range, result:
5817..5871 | 11.2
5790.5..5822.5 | 11.4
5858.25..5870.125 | 10.6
